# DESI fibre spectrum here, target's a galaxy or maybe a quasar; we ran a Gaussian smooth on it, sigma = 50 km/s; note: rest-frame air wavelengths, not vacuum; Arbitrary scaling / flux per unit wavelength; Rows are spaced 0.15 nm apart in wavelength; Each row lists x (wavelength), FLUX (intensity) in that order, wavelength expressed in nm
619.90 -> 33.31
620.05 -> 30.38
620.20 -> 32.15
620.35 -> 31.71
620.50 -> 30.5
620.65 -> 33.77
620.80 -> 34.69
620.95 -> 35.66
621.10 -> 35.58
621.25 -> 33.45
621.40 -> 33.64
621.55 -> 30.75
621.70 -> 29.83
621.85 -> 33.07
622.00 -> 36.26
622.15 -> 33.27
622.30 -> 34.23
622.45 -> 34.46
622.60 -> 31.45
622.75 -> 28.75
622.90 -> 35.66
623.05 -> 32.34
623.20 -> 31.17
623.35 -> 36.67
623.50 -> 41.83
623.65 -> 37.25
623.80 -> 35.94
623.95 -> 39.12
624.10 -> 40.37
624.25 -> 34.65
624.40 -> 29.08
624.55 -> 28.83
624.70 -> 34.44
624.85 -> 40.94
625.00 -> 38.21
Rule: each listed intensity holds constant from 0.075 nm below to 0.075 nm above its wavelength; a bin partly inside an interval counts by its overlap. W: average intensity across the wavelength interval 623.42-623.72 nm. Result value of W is 39.5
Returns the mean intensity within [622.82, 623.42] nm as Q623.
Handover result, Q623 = 33.9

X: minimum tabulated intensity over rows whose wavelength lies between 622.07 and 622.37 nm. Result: 33.27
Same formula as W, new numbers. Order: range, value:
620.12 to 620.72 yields 32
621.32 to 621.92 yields 31.8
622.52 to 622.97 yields 31.9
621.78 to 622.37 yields 34.2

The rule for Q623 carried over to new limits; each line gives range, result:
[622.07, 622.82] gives 32.5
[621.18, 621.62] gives 32.6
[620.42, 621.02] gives 33.6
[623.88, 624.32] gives 38.1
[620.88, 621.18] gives 35.6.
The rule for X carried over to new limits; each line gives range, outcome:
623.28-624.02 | 35.94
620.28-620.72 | 30.5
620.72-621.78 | 29.83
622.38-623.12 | 28.75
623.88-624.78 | 28.83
